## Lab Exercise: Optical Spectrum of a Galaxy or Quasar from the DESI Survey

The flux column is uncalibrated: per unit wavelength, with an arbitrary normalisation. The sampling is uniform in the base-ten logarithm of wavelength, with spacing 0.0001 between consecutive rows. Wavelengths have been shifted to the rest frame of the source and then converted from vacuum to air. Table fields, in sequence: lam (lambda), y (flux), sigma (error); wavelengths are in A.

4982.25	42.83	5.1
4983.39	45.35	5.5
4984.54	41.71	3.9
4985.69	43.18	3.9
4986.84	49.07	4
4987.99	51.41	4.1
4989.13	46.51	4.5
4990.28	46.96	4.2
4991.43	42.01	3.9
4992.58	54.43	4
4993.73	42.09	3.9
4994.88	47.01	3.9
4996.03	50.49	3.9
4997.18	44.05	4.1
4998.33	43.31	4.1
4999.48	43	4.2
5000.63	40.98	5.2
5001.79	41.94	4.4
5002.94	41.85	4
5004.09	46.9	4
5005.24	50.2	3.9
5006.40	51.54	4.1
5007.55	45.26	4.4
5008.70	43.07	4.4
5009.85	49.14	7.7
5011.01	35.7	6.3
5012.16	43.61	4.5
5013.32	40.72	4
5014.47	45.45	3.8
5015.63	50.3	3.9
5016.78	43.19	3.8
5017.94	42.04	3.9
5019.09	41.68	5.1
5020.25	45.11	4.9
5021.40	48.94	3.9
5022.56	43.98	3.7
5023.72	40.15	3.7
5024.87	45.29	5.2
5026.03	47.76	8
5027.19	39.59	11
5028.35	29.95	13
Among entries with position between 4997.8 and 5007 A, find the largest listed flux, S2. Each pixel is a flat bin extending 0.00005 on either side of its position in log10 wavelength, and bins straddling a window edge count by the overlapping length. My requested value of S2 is 51.54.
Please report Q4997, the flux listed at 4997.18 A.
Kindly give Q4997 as 44.05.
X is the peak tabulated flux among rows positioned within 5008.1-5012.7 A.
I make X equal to 49.14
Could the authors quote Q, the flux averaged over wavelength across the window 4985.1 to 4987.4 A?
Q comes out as 46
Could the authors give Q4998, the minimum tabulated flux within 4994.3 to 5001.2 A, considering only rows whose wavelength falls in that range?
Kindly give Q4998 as 40.98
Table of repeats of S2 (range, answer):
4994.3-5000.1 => 50.49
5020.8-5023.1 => 48.94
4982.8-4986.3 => 45.35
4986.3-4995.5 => 54.43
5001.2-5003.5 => 41.94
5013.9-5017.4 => 50.3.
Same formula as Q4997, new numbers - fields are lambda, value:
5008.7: 43.07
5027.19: 39.59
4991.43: 42.01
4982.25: 42.83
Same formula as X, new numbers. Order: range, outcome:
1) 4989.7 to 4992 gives 46.96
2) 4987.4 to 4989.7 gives 51.41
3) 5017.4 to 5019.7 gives 42.04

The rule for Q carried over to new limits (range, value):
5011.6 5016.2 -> 45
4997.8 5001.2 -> 42.4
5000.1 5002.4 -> 41.4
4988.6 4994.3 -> 46.4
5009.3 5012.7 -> 42.7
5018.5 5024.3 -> 44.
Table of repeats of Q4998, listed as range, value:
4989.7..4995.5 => 42.01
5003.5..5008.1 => 45.26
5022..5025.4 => 40.15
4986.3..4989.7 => 46.51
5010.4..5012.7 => 35.7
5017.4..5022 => 41.68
